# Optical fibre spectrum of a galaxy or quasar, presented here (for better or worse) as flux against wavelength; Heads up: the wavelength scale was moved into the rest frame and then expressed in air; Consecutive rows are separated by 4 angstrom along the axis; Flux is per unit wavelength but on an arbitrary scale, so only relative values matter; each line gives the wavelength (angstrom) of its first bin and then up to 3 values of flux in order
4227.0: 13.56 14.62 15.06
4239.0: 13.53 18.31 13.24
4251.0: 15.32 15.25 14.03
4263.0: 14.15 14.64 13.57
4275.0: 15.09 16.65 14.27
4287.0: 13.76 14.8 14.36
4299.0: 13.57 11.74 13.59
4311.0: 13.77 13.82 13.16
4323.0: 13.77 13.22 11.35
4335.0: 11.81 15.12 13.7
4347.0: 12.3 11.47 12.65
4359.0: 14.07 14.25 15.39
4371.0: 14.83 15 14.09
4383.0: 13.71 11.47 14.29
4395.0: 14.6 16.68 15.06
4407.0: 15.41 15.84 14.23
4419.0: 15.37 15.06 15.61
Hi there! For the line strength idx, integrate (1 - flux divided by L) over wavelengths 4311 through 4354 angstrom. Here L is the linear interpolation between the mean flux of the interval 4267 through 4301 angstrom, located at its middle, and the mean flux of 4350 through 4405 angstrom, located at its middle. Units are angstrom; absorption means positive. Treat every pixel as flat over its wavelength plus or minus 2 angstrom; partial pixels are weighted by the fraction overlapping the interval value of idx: 4.0 angstrom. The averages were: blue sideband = 14.5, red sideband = 14.2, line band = 13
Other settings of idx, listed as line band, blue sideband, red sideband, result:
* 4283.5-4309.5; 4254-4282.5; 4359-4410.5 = 1.80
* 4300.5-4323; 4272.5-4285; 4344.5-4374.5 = 2.04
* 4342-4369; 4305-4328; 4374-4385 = 1.10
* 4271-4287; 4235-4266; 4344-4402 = -0.32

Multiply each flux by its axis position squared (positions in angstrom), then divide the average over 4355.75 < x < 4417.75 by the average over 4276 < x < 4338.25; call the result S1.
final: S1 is 1.1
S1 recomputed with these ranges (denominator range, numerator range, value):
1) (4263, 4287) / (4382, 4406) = 1.03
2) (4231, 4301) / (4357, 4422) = 1.06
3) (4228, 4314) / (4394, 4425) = 1.13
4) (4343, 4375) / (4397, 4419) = 1.15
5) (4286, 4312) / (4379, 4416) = 1.12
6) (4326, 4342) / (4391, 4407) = 1.22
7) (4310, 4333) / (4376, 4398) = 1.08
